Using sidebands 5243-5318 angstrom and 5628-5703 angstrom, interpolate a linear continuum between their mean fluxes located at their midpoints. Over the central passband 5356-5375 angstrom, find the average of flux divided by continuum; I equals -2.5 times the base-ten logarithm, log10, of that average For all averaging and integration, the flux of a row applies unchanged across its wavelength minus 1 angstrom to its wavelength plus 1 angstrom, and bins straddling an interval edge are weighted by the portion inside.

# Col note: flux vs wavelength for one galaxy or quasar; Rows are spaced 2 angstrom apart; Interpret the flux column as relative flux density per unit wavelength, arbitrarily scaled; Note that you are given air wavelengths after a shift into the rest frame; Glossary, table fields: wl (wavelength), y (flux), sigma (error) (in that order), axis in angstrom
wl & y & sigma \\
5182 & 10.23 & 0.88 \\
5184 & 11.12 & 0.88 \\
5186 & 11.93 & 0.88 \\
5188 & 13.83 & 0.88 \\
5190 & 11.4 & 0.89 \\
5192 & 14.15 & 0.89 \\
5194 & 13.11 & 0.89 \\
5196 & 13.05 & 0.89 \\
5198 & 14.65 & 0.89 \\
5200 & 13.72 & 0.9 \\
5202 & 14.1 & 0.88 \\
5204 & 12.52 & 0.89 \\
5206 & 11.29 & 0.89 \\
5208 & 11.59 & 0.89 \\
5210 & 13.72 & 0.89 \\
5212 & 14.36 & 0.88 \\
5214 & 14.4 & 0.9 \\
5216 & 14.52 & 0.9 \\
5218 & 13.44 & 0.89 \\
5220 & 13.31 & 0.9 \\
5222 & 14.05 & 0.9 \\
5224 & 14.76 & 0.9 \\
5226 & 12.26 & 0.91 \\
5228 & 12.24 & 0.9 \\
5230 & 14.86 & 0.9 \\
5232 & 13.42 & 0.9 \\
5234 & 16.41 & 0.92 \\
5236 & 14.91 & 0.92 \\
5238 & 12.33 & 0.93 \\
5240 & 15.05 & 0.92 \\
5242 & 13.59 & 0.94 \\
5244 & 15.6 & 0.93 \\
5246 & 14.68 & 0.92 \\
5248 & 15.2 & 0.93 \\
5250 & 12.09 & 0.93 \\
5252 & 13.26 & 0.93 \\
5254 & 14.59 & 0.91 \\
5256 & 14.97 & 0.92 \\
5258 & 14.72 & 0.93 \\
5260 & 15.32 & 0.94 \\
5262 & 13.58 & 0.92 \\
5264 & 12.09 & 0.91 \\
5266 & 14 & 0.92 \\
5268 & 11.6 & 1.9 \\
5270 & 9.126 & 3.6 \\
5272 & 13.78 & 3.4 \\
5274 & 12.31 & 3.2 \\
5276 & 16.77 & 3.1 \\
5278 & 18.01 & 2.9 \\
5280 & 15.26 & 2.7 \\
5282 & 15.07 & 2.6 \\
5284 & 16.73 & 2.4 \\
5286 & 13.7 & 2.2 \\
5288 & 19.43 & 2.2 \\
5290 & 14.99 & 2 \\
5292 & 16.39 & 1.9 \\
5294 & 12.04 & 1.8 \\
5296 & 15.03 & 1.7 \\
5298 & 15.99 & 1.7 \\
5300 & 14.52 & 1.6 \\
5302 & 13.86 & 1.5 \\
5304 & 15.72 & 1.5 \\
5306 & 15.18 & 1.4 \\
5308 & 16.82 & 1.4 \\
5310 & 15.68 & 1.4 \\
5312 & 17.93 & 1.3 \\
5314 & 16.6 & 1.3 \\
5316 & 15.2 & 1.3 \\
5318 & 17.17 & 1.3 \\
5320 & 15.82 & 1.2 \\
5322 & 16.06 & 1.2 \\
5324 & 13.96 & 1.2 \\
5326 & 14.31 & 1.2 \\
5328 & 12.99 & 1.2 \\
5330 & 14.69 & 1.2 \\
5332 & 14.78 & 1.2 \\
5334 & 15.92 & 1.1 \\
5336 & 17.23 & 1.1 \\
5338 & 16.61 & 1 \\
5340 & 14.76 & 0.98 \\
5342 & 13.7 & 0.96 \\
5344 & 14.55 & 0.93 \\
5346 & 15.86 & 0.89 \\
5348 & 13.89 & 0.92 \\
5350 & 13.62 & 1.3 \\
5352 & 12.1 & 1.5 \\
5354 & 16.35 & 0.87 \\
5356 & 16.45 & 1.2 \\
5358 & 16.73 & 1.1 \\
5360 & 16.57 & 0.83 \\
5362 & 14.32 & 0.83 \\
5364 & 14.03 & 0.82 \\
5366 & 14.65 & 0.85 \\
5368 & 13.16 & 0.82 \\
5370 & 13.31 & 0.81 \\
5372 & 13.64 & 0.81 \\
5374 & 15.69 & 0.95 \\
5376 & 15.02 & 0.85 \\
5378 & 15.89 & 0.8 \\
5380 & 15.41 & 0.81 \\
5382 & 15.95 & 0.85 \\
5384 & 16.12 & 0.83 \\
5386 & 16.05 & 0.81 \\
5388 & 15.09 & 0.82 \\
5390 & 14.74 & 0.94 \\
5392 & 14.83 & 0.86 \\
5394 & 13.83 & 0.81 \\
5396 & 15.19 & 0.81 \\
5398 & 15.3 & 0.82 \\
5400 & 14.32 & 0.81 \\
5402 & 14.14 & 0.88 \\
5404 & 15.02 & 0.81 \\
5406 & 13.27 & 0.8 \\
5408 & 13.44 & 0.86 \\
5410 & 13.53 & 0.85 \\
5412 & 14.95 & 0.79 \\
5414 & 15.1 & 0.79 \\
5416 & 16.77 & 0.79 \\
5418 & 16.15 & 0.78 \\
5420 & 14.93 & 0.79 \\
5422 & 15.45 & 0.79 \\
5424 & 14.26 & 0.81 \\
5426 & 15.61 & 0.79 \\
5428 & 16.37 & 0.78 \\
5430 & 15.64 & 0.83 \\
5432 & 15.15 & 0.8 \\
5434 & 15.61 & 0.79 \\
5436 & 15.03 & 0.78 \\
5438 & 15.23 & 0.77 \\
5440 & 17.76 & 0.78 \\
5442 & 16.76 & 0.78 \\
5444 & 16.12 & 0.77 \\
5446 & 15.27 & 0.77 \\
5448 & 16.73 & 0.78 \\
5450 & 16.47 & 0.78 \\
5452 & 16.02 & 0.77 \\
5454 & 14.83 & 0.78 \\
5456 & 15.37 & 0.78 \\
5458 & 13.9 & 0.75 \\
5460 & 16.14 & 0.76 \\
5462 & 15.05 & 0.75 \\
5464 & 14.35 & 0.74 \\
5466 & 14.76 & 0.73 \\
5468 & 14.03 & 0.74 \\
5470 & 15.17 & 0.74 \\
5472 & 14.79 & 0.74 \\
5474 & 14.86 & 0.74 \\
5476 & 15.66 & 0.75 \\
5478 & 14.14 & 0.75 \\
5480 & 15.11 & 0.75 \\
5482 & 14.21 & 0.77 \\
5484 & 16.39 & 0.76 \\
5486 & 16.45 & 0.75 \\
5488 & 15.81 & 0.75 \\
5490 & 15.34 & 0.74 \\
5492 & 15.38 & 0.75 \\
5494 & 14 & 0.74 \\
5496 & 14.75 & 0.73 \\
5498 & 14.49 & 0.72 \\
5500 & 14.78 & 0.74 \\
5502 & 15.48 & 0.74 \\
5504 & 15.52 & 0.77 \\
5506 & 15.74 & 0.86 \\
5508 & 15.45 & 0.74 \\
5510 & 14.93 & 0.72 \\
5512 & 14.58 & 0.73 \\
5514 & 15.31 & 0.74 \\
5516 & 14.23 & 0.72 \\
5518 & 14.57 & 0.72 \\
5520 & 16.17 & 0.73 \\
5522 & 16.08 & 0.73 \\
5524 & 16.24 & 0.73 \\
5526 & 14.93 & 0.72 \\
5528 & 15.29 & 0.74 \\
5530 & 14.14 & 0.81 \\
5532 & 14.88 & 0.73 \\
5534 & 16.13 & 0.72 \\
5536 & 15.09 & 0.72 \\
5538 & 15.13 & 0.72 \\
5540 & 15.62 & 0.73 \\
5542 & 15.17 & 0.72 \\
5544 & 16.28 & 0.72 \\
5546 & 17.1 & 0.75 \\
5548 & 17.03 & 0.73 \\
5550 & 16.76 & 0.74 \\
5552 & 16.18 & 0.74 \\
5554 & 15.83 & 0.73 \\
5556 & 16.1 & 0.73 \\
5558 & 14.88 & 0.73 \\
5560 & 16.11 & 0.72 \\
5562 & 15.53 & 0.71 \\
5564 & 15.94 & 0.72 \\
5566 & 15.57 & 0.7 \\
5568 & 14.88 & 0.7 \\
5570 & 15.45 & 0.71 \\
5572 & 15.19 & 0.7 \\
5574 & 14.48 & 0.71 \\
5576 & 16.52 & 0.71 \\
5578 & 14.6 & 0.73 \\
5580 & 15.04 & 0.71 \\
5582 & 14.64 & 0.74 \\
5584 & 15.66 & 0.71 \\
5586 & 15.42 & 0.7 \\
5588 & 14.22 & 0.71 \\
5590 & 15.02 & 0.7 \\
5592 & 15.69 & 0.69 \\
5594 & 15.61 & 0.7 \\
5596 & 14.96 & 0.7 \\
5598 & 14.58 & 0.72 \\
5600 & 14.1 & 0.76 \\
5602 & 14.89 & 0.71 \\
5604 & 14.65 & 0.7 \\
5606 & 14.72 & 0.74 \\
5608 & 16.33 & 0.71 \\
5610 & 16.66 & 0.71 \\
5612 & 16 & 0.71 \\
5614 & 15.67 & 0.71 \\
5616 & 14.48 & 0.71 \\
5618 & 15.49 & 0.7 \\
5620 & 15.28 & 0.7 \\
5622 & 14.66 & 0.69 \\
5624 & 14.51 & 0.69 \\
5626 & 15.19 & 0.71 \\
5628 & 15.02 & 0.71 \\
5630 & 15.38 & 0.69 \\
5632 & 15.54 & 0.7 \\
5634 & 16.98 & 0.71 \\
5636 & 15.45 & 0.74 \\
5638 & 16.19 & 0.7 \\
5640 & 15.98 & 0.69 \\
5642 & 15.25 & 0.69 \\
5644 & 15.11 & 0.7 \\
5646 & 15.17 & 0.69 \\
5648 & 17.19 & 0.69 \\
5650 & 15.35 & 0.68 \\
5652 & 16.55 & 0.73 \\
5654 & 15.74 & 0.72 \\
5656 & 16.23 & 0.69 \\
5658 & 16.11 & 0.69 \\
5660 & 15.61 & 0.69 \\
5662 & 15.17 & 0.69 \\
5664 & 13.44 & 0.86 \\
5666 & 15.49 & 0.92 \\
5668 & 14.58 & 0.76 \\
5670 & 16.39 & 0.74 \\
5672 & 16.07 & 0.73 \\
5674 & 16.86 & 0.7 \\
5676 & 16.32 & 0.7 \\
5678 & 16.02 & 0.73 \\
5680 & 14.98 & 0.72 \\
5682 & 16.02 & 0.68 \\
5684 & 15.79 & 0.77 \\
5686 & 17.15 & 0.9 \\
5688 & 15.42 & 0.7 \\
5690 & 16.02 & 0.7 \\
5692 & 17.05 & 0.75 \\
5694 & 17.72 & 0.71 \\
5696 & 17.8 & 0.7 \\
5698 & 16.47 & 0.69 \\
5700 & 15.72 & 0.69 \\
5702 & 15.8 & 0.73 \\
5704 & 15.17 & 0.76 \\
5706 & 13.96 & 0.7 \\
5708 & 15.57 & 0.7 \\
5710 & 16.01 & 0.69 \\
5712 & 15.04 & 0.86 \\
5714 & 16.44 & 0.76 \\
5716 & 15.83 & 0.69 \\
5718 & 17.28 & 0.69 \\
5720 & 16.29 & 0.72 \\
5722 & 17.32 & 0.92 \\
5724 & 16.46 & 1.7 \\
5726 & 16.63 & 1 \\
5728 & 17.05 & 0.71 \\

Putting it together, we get 0.02 mag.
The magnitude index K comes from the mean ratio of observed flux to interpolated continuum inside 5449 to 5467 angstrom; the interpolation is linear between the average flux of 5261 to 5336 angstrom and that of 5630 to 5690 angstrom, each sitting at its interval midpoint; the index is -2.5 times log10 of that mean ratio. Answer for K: 0.01 mag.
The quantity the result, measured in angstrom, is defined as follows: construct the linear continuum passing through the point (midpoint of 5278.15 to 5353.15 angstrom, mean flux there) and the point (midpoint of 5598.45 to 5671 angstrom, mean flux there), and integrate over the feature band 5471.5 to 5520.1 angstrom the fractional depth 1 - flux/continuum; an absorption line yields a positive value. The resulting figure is 0.8 angstrom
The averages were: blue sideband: 15.3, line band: 15.1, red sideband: 15.5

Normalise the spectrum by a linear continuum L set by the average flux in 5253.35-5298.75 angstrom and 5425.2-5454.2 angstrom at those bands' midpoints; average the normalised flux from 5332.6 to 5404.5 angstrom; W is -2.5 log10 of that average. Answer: 0.02 mag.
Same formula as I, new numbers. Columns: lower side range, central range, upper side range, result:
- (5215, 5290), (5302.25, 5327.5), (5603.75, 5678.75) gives -0.09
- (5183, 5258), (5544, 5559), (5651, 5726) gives -0.07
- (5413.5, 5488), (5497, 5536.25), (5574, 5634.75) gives 0.01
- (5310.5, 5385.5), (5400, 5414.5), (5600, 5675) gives 0.08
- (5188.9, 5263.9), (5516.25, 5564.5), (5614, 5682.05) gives -0.04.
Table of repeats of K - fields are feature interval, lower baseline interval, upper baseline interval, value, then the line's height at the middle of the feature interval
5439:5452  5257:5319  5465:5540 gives -0.09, 15.1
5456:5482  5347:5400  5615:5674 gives 0.02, 15.1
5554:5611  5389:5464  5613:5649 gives 0.01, 15.4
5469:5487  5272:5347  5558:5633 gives 0.01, 15.3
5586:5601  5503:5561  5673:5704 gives 0.07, 15.9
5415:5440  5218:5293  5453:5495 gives -0.05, 14.9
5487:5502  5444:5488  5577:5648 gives 0.02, 15.3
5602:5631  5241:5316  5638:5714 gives 0.03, 15.7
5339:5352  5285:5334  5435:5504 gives 0.08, 15.4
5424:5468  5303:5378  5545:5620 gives -0.02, 15.3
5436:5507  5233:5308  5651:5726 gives -0.01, 15.3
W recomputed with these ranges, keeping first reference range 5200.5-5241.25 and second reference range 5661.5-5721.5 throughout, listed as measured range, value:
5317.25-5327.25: -0.09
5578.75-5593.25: 0.02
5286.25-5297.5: -0.11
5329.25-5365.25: -0.06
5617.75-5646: 0.02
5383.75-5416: -0.01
